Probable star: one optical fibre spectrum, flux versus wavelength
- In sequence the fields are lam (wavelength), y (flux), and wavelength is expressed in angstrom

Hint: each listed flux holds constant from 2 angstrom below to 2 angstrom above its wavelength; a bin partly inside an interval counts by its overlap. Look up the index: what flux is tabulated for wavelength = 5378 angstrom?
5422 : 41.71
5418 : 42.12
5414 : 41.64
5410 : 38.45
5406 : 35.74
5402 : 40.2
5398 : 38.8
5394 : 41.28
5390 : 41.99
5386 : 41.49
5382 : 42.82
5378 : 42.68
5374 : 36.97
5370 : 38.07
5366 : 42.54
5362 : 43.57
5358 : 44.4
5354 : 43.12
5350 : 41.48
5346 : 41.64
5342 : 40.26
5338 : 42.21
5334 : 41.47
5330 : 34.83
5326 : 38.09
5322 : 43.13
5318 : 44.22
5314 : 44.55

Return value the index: 42.68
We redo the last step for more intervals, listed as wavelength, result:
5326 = 38.09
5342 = 40.26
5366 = 42.54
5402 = 40.2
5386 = 41.49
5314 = 44.55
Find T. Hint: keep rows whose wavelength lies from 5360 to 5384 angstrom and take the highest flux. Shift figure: 43.57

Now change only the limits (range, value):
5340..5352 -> 41.64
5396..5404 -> 40.2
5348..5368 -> 44.4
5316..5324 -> 44.22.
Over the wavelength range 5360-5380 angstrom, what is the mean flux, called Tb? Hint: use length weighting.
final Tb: 40.8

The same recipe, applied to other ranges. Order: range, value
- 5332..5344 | 41.3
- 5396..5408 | 38.2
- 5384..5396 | 41.6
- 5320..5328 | 40.6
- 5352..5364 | 43.7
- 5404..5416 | 38.6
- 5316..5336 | 40.3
